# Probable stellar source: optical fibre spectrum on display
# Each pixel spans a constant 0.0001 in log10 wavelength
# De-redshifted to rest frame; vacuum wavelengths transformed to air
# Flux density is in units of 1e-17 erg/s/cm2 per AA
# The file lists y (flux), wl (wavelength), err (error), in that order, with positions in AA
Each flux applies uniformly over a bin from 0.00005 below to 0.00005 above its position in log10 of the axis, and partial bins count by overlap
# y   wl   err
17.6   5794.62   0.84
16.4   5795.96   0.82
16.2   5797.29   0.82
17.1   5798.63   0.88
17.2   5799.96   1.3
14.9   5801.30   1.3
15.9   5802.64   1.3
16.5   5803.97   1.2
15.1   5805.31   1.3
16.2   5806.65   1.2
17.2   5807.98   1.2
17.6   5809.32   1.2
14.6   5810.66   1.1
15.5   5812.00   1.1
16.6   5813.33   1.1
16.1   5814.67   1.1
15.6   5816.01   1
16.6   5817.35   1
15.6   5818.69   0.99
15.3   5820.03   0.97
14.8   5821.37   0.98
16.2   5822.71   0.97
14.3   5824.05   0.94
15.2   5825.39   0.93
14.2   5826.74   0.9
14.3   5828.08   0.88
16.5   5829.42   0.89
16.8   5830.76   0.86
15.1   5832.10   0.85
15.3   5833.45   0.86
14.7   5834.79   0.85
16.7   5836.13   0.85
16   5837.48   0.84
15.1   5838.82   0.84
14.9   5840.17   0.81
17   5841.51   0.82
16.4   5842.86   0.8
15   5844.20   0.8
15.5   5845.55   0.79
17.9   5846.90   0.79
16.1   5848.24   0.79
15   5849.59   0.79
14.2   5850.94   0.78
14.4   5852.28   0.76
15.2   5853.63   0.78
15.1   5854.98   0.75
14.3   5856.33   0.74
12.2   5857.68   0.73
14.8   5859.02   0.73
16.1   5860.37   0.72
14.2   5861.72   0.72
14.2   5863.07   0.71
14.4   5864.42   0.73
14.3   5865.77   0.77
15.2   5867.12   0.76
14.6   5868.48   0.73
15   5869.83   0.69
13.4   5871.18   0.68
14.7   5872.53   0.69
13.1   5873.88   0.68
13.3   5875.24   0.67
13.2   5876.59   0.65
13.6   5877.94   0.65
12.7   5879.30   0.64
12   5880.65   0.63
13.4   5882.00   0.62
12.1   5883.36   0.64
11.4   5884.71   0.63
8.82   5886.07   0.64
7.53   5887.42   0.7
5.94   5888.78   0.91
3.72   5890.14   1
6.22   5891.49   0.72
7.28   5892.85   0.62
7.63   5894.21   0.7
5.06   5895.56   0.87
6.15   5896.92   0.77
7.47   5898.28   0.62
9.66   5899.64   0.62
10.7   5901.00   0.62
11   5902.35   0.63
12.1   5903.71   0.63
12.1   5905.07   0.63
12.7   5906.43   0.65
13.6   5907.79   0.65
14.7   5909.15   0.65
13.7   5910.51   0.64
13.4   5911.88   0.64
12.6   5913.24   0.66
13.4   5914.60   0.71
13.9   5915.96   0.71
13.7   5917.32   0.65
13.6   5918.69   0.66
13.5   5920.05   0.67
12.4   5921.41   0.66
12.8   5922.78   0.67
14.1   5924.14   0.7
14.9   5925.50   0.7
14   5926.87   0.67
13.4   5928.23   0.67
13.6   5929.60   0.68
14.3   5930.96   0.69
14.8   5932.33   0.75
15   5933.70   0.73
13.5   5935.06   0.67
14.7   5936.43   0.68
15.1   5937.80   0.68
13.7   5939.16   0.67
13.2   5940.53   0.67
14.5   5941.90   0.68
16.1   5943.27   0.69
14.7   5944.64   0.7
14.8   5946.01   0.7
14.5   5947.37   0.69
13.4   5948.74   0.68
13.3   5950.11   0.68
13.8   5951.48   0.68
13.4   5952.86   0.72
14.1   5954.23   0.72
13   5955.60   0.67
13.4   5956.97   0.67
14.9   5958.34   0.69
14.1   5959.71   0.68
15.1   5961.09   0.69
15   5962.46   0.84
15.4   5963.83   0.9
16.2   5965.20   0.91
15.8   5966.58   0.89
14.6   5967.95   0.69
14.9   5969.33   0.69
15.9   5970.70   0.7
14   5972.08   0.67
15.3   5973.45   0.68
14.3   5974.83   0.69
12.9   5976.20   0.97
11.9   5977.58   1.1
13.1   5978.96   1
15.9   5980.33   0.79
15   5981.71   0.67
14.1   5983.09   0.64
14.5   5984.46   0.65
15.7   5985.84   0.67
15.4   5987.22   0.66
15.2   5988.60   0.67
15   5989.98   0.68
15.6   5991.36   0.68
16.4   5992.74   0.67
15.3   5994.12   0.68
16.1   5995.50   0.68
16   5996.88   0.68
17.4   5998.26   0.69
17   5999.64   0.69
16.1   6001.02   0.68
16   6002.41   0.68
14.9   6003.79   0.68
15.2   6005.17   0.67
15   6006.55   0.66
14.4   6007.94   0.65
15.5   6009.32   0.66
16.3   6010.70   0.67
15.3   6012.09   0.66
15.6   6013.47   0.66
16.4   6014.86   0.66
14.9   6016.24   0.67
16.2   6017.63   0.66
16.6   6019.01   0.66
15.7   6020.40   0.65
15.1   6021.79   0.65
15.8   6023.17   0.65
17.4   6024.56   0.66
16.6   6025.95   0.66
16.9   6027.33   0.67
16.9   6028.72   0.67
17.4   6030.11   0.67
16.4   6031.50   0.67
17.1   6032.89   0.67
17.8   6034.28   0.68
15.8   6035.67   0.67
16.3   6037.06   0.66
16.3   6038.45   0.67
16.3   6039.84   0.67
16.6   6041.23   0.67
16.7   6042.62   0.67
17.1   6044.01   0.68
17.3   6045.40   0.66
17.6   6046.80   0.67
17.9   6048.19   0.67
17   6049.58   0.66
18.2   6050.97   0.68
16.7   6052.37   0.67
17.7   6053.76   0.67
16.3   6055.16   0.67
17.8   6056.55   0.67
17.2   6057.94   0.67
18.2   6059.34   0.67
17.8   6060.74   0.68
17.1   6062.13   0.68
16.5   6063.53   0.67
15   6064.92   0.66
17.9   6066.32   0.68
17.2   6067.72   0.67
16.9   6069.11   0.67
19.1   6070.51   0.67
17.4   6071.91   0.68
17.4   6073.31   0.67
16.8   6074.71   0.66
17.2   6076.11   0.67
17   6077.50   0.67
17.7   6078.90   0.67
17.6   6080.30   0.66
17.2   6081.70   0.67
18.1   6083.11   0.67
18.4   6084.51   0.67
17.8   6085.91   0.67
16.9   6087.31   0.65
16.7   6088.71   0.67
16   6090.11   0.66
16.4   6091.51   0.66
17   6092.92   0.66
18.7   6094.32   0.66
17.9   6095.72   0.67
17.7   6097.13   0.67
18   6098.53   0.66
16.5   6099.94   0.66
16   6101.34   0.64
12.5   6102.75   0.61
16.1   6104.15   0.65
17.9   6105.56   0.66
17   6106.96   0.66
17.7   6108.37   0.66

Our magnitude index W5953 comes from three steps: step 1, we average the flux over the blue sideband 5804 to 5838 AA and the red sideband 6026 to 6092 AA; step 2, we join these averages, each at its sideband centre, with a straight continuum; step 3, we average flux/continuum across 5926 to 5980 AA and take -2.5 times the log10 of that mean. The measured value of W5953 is 0.15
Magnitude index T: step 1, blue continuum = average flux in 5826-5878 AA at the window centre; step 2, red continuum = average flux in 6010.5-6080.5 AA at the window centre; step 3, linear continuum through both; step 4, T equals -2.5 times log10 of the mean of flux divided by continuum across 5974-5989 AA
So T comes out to 0.13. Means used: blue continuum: 14.9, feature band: 14.4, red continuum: 16.9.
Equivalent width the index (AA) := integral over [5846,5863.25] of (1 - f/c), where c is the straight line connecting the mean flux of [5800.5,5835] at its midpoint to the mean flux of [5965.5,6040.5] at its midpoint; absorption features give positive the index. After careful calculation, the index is 0.80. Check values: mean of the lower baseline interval 15.7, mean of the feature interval 14.9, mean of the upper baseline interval 15.6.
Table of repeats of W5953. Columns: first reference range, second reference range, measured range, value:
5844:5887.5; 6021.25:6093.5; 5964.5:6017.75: 0.051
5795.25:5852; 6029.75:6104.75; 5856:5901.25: 0.372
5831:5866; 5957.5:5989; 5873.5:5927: 0.308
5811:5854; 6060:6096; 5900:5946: 0.189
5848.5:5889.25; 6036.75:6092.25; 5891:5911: 0.365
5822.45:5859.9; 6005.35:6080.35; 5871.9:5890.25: 0.346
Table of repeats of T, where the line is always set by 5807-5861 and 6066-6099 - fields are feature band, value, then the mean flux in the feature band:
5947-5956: 0.203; 13.6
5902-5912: 0.236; 12.9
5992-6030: 0.060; 16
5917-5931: 0.188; 13.6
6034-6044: 0.037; 16.5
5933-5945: 0.130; 14.5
